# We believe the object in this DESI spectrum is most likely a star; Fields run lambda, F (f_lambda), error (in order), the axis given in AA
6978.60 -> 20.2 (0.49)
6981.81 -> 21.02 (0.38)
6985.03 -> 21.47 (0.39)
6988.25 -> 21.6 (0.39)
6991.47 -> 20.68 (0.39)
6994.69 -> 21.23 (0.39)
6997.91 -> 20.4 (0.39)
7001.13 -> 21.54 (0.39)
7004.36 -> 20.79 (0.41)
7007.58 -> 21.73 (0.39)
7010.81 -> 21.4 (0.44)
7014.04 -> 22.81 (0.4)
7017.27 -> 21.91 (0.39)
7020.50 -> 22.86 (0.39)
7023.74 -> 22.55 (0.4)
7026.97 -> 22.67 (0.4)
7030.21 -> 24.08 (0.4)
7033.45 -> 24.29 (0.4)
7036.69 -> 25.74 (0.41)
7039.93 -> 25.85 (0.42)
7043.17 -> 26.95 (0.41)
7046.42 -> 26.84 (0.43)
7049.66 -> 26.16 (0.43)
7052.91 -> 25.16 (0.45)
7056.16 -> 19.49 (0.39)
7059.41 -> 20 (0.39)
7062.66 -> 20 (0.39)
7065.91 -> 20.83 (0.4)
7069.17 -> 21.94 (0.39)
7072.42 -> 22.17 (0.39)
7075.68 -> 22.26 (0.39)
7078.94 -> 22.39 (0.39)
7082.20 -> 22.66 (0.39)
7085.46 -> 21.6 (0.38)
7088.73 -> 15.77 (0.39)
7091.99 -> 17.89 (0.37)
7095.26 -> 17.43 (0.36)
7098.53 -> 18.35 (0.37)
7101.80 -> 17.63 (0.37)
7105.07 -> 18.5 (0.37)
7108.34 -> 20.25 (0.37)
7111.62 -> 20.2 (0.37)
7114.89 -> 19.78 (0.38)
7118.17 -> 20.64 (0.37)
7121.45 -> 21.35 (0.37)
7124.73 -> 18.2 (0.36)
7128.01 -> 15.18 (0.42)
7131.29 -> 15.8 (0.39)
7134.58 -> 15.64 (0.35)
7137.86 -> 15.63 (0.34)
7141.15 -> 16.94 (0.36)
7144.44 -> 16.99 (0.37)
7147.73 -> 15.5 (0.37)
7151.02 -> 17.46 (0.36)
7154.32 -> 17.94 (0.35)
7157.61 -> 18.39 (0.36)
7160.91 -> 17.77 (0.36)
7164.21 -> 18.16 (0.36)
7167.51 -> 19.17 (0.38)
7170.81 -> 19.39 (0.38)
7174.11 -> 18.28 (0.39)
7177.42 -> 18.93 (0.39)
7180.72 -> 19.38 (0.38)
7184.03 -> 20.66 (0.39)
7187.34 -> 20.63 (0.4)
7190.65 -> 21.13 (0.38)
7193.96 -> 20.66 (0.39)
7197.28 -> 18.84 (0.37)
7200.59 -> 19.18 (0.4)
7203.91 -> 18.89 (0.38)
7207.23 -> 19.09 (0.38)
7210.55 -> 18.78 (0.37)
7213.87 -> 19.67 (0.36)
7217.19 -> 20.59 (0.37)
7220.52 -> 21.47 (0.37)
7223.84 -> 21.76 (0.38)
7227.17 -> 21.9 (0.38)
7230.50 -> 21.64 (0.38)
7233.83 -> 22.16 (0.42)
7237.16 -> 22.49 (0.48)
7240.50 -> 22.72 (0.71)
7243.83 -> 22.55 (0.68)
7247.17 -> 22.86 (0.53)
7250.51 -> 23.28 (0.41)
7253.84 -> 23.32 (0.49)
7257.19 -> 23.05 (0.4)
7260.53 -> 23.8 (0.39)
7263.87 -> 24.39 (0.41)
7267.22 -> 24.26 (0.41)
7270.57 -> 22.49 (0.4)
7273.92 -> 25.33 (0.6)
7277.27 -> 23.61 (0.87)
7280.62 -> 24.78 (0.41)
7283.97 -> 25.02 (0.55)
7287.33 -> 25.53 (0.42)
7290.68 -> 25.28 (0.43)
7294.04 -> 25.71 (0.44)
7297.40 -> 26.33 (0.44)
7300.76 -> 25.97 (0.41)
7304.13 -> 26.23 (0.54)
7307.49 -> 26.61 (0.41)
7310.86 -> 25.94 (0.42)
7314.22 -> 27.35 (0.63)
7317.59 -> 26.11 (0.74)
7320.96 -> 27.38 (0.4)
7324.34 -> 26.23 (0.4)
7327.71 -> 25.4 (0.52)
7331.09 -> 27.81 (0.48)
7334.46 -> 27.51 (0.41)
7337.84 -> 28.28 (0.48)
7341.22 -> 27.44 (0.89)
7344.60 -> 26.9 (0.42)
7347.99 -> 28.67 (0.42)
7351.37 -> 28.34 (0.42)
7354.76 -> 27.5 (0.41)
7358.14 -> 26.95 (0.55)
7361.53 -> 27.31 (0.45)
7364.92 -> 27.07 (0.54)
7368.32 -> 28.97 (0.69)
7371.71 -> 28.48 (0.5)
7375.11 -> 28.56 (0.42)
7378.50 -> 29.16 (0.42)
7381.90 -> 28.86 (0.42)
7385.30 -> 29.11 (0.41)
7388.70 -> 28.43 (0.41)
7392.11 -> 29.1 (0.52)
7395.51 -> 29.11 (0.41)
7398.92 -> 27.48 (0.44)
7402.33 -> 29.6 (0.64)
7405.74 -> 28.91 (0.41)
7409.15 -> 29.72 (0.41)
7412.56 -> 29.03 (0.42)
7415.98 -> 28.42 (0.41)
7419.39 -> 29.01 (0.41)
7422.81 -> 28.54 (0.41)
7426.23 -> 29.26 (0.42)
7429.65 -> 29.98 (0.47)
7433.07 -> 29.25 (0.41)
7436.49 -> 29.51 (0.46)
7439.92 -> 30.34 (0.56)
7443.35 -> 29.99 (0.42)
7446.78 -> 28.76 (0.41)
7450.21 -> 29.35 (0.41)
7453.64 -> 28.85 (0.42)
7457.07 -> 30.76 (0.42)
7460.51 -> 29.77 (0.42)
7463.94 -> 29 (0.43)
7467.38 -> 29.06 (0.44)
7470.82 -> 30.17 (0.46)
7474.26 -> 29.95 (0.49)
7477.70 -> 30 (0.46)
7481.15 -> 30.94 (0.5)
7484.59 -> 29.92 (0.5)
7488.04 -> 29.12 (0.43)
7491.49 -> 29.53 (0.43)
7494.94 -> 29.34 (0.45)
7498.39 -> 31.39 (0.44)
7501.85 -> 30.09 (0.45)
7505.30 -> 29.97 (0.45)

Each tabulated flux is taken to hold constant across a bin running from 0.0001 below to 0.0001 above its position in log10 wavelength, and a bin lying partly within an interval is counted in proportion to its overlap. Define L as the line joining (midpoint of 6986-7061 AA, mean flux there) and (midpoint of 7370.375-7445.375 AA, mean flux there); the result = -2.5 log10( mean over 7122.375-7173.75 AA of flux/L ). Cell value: 0.40 mag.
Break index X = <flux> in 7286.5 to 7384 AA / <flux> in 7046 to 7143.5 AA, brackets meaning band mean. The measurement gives 1.38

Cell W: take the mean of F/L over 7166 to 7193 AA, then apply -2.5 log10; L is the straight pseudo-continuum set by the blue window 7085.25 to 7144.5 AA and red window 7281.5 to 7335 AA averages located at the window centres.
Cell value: 0.057 mag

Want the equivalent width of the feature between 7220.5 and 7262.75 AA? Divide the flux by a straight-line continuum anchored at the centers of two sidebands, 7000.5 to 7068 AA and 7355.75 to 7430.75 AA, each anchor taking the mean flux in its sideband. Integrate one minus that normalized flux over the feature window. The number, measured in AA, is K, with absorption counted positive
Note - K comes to 5.9 AA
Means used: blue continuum 23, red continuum 28.7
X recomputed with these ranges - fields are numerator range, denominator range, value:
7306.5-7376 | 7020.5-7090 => 1.20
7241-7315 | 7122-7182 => 1.40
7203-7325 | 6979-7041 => 1.06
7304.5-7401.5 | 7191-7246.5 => 1.33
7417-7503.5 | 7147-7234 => 1.52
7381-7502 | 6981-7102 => 1.34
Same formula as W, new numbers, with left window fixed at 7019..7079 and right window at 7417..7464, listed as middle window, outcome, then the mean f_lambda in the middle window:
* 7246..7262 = 0.14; 23.3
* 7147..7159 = 0.39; 17.4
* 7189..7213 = 0.30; 19.5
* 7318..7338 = 0.03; 26.9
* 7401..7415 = -0.01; 29.3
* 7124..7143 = 0.46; 16.1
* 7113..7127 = 0.23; 19.8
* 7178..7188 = 0.26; 20.1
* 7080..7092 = 0.20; 19.8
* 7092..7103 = 0.33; 17.8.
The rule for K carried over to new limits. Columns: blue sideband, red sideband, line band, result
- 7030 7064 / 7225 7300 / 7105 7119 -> 2.3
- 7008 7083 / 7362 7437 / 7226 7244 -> 2.7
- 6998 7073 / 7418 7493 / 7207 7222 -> 3.4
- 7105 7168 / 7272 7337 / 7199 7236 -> 2.3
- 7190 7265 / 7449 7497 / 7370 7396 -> -2.1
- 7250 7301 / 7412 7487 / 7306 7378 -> -2.7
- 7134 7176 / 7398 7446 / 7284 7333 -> -4.0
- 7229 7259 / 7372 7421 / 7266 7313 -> -1.4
